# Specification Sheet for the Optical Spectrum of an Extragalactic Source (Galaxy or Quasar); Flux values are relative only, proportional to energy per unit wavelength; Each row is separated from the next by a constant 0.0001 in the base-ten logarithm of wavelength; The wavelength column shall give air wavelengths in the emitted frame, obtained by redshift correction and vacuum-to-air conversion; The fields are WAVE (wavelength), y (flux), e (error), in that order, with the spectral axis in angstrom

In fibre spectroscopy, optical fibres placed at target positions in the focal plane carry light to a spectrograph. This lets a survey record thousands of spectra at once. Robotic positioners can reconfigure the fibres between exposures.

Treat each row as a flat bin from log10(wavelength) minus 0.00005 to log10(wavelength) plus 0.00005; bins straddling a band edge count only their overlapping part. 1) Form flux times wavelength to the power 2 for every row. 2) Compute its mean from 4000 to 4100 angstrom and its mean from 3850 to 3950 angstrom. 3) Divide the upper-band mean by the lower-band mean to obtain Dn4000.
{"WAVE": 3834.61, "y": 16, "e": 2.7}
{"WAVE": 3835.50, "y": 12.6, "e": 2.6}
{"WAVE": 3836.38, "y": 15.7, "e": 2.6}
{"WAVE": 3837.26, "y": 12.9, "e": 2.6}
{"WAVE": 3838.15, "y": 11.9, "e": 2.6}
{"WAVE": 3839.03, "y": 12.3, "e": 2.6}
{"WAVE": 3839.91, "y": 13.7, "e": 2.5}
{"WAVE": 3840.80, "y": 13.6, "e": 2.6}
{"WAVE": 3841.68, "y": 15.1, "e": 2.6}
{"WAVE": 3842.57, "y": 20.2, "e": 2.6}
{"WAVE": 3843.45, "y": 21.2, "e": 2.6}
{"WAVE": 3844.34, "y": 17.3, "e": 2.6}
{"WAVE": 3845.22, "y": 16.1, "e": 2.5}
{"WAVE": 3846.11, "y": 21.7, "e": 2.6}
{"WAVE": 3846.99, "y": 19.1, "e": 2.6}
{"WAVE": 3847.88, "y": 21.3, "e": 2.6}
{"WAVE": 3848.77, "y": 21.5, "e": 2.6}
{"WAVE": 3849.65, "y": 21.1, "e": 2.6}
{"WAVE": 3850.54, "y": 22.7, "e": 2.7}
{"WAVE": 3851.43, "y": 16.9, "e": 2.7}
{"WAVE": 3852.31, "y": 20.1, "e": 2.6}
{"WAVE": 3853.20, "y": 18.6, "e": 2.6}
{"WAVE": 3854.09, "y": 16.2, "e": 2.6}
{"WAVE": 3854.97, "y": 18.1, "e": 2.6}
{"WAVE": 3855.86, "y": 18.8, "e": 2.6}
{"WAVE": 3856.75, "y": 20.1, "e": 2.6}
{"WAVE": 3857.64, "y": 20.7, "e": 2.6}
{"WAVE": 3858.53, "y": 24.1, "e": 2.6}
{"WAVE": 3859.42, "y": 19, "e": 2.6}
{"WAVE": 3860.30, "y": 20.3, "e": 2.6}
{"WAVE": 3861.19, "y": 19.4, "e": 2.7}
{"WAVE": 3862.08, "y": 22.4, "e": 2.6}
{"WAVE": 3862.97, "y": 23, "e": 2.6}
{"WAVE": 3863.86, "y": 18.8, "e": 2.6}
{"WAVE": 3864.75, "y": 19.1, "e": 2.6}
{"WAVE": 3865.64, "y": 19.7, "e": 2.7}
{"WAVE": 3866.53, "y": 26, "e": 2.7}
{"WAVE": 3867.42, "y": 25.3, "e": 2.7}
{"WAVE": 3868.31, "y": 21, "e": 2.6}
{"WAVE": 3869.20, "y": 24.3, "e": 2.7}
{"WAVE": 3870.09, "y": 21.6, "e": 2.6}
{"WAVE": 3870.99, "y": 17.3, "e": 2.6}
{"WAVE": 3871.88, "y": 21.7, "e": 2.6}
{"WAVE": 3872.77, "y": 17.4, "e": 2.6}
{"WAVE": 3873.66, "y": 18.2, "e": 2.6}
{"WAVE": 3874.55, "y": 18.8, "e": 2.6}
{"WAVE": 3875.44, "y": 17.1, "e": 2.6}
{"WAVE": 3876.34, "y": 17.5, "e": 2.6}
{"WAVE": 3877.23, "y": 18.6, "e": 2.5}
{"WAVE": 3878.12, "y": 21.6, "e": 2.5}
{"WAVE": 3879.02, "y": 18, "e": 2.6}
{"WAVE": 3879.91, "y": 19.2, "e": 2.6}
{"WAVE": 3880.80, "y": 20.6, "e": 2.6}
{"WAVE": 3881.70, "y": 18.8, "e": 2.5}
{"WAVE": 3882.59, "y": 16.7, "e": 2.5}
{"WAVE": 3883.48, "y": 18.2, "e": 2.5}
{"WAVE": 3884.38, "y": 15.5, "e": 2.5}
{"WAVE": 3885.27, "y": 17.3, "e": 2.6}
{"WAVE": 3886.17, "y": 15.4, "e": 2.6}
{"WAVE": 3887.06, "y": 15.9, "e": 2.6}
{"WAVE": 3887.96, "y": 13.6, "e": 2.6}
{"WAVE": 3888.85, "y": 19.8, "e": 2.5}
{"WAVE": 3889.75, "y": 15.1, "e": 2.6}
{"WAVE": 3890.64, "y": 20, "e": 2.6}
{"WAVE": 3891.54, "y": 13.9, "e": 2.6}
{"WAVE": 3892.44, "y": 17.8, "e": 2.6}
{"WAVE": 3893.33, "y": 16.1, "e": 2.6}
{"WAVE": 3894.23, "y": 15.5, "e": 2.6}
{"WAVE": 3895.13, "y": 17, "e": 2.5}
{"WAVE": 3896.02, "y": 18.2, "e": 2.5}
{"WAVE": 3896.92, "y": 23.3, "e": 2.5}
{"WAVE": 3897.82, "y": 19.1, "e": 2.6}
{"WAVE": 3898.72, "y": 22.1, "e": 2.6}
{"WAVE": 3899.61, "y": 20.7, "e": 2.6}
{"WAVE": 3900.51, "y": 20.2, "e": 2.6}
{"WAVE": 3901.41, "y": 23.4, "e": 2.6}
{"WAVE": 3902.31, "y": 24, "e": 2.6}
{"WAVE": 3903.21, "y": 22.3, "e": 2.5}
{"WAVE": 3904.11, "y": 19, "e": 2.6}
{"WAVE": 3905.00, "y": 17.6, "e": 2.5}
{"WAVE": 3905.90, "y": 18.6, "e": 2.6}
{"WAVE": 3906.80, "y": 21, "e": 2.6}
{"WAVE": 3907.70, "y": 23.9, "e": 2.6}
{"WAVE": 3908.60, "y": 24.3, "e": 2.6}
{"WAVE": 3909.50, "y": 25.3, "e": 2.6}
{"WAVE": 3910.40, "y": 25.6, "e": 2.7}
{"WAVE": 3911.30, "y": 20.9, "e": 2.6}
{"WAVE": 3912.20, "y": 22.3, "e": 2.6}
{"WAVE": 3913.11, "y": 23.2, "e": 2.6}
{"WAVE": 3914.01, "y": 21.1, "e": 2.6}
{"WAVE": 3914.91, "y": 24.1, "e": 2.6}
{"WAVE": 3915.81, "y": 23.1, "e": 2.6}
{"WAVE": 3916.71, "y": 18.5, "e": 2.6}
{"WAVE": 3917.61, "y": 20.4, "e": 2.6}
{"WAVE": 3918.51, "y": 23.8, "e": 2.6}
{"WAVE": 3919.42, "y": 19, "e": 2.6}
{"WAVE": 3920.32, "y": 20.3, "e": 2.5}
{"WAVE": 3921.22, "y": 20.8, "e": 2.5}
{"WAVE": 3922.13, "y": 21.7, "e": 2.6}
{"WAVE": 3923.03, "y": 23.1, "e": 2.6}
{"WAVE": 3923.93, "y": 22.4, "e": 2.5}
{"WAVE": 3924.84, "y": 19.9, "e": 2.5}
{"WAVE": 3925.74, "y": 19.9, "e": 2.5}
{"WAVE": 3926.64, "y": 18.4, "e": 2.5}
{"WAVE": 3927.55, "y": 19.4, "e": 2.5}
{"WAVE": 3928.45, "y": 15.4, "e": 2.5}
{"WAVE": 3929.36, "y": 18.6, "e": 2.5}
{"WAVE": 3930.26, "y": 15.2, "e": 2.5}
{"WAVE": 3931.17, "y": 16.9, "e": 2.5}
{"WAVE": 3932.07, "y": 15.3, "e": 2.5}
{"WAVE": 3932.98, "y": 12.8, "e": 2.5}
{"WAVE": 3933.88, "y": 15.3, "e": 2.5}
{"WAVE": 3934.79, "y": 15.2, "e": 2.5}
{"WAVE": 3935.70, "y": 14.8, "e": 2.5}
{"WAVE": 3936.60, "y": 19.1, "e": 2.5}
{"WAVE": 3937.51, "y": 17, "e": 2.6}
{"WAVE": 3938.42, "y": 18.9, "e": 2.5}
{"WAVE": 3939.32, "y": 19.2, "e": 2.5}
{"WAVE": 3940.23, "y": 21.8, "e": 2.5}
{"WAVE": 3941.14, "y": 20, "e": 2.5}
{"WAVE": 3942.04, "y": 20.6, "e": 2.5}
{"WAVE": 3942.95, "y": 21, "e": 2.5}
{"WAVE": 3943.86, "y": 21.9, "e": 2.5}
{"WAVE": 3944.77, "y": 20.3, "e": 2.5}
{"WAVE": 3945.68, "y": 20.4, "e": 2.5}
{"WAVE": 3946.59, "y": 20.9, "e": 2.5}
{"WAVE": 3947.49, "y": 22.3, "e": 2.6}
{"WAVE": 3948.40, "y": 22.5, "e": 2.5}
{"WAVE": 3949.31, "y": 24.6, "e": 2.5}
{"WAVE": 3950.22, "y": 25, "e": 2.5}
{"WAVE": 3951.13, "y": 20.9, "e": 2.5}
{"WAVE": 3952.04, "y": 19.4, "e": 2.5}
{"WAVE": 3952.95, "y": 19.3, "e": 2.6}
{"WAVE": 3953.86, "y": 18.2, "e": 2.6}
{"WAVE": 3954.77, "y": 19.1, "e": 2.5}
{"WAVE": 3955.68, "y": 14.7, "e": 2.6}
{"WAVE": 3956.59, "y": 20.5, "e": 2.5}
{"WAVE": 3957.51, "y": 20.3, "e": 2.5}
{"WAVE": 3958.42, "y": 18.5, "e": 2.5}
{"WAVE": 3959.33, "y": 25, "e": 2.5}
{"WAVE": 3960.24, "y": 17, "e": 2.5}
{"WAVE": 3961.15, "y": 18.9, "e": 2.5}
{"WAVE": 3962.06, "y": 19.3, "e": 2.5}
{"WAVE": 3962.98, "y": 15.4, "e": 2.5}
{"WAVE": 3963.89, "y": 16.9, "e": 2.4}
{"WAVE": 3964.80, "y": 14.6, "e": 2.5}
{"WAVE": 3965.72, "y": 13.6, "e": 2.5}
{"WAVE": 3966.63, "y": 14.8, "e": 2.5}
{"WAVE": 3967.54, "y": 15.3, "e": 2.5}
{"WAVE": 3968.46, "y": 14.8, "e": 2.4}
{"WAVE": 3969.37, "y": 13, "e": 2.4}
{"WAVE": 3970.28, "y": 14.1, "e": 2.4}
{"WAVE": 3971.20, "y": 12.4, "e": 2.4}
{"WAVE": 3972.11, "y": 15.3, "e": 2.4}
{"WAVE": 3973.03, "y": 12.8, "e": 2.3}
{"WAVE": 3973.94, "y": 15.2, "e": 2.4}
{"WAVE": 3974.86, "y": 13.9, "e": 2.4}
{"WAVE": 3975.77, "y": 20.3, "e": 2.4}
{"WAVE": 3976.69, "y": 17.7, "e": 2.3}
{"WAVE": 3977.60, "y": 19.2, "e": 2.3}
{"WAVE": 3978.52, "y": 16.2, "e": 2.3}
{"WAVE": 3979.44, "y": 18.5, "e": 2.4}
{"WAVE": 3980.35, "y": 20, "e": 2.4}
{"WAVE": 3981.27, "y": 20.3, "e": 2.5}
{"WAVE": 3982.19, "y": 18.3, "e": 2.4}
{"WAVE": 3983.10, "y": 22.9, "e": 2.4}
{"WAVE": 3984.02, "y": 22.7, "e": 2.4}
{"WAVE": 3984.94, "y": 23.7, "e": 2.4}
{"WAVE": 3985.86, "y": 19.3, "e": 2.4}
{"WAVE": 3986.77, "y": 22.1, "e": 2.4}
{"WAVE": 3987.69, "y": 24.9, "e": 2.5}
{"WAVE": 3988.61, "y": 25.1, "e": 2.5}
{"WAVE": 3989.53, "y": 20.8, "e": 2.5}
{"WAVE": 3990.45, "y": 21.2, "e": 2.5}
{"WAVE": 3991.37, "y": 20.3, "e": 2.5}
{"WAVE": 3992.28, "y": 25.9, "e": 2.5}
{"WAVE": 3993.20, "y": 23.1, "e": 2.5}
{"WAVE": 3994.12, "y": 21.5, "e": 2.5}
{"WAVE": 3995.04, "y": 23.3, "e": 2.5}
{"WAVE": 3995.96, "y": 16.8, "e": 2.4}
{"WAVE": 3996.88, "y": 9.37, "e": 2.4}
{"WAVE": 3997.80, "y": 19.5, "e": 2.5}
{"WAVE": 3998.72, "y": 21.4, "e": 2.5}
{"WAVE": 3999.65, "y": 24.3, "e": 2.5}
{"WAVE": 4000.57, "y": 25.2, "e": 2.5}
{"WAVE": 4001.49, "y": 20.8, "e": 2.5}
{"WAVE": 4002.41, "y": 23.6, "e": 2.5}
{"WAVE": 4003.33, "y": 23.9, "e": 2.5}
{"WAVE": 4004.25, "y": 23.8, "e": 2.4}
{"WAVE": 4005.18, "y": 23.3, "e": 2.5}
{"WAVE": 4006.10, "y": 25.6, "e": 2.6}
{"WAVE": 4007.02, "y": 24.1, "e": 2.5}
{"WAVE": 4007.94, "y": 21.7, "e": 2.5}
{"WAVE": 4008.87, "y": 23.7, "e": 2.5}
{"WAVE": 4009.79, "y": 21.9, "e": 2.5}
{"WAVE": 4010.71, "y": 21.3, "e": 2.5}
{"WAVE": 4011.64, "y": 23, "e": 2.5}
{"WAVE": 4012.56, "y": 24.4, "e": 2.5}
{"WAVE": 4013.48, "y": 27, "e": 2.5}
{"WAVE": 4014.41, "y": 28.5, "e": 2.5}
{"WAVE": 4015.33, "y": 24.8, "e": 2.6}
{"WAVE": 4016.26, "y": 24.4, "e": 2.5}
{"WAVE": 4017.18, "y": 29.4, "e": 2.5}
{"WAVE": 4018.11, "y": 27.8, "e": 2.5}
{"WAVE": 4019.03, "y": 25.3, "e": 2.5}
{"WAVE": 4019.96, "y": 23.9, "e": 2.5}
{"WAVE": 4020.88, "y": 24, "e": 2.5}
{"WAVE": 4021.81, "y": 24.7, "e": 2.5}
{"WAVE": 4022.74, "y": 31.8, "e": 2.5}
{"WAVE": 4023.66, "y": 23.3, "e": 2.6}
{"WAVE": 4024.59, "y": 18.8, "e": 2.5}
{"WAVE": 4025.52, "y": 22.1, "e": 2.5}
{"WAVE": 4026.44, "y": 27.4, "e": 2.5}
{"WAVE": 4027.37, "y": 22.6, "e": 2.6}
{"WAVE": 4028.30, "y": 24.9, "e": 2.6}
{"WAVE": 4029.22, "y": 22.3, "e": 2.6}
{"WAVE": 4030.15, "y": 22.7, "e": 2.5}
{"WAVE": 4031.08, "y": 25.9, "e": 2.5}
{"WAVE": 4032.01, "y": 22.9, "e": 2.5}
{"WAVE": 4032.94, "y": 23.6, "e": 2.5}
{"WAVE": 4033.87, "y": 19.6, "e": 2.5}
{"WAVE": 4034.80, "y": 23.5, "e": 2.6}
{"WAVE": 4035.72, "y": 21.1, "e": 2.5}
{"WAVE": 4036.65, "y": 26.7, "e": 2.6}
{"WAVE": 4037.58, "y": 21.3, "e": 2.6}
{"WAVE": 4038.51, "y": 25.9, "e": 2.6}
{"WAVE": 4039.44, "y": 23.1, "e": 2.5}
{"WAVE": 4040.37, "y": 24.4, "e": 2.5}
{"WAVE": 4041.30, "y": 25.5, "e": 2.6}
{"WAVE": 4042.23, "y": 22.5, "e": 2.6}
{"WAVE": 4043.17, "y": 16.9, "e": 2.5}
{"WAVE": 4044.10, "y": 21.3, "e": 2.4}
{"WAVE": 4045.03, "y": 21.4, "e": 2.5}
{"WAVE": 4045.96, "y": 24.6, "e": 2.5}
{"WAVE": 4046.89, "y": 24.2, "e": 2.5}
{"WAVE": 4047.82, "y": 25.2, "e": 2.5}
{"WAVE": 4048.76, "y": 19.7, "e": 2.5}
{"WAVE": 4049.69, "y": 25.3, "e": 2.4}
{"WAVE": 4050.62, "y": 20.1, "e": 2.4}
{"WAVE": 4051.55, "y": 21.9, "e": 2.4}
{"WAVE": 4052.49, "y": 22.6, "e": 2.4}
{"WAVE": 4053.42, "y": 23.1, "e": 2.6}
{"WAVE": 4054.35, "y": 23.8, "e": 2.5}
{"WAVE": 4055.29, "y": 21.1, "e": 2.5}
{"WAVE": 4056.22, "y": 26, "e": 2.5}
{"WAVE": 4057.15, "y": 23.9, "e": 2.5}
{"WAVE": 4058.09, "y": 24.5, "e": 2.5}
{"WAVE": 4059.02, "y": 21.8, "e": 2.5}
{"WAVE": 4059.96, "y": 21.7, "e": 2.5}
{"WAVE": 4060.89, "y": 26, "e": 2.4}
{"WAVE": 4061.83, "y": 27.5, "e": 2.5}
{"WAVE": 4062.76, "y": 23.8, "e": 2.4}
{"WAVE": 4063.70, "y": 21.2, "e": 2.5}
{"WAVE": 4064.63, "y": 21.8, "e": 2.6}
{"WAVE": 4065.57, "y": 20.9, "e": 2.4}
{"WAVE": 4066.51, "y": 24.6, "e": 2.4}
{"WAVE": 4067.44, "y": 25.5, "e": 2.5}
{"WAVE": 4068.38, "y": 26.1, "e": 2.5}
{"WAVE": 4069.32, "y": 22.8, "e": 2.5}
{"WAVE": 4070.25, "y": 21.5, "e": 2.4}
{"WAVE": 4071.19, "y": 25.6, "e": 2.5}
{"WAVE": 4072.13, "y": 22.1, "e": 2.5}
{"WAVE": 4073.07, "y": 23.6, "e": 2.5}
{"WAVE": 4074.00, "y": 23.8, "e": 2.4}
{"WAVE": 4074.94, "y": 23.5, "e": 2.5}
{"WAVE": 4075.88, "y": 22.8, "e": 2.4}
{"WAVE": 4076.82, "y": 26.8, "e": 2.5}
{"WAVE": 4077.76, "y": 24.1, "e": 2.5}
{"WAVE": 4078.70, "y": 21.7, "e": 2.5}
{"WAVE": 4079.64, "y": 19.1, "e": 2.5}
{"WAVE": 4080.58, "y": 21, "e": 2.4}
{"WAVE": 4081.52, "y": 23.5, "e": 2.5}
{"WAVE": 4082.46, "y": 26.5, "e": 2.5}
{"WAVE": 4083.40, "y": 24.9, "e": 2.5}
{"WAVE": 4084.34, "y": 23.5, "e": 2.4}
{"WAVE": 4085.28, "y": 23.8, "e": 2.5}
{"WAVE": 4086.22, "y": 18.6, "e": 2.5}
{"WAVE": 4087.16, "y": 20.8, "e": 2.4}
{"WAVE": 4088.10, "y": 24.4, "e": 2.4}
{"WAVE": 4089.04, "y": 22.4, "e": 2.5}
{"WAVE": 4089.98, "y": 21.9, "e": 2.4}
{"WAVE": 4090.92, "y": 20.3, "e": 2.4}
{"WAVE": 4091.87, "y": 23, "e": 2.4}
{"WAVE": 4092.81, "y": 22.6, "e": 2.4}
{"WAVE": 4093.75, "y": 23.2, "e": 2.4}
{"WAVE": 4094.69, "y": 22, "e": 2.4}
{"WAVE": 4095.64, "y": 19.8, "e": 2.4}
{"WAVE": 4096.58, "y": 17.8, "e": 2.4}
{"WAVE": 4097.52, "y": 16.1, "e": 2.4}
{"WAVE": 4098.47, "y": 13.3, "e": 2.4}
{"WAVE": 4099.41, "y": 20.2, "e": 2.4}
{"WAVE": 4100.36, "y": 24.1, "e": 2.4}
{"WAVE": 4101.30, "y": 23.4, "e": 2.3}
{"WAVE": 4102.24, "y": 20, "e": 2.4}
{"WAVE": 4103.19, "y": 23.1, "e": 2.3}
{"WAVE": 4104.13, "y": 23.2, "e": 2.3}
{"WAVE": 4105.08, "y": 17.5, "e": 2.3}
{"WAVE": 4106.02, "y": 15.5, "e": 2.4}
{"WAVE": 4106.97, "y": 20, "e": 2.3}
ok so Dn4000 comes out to 1.27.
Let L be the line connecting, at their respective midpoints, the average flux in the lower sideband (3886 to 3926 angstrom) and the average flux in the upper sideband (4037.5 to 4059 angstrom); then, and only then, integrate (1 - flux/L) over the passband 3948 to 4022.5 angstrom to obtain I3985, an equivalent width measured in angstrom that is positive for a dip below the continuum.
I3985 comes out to 4.0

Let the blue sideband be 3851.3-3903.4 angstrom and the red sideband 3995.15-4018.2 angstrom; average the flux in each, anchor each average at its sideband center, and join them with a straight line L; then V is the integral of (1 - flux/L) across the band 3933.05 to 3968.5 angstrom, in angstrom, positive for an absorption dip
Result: 4.24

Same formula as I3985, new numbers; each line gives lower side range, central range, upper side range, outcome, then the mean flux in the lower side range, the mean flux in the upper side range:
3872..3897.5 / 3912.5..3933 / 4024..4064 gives -0.9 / 17.7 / 23.1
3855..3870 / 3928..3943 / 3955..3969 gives 0.8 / 21.3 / 17.3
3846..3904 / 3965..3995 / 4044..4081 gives 3.9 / 19.5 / 23.2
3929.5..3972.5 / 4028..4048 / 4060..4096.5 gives -1.5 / 18.1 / 23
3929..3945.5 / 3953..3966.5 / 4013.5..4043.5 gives 1.1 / 18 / 24.2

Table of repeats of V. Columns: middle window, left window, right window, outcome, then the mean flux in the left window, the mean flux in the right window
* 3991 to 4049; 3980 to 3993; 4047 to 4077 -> -1.7 angstrom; 22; 23.4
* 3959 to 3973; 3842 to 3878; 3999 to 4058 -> 4.1 angstrom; 20.1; 23.7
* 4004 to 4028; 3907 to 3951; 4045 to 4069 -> -2.3 angstrom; 20.3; 23.4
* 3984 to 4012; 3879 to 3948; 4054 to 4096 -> -1.0 angstrom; 19.5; 23.1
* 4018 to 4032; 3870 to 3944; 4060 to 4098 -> -1.7 angstrom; 19.3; 22.8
